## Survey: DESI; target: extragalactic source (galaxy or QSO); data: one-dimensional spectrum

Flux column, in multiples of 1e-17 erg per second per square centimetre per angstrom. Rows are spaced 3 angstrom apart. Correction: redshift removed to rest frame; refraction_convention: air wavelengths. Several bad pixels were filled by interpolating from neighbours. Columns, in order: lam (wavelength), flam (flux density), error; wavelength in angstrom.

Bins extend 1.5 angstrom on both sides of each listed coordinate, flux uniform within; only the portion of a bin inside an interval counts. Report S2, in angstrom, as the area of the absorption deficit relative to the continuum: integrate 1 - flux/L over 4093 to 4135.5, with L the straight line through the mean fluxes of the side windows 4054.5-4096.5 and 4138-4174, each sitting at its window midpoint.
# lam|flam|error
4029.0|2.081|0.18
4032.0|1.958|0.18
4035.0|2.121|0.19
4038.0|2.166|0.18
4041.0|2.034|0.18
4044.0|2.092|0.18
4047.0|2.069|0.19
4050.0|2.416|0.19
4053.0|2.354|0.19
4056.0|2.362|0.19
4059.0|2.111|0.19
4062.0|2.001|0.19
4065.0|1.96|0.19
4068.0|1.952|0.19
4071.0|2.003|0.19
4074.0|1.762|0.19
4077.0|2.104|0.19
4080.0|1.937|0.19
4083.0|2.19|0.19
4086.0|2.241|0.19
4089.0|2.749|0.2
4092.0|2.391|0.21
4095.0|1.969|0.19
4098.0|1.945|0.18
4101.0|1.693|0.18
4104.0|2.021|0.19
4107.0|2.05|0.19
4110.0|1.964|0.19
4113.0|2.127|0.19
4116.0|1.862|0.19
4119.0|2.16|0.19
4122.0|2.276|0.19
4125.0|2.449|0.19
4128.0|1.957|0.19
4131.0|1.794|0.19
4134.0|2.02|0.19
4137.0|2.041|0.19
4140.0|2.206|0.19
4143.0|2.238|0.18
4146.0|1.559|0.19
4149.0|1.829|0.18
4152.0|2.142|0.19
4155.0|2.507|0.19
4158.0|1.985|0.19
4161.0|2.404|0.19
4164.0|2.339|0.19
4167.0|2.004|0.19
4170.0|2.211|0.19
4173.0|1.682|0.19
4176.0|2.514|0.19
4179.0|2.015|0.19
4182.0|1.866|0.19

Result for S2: 1.7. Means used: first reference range 2.12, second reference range 2.1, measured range 2.02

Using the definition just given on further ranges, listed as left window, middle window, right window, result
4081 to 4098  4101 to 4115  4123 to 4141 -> 1.20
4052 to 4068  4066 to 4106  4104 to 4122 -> 0.39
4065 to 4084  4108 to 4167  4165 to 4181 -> -1.31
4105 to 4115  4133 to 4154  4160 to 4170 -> 1.37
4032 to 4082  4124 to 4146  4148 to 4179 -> 0.87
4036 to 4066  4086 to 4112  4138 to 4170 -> 0.44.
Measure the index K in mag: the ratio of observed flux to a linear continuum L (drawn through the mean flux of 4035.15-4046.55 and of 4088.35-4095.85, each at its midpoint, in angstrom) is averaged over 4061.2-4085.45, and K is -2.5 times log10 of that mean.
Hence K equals 0.14 mag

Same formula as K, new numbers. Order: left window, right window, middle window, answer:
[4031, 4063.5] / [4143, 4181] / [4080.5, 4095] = -0.088 mag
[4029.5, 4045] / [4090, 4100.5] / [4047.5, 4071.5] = -0.034 mag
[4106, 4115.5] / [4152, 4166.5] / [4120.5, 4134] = 0.000 mag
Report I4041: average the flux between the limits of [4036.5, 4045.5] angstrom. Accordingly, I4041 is 2.1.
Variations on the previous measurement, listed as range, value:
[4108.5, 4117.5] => 1.98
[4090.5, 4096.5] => 2.18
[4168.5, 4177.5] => 2.14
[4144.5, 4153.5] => 1.84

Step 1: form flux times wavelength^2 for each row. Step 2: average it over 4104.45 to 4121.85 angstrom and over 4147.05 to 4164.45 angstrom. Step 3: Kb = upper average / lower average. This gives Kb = 1.1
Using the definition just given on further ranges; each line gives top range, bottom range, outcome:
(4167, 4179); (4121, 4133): 1.02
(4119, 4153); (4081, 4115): 0.99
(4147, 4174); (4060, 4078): 1.13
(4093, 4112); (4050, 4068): 0.92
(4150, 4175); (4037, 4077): 1.08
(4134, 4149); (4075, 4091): 0.92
